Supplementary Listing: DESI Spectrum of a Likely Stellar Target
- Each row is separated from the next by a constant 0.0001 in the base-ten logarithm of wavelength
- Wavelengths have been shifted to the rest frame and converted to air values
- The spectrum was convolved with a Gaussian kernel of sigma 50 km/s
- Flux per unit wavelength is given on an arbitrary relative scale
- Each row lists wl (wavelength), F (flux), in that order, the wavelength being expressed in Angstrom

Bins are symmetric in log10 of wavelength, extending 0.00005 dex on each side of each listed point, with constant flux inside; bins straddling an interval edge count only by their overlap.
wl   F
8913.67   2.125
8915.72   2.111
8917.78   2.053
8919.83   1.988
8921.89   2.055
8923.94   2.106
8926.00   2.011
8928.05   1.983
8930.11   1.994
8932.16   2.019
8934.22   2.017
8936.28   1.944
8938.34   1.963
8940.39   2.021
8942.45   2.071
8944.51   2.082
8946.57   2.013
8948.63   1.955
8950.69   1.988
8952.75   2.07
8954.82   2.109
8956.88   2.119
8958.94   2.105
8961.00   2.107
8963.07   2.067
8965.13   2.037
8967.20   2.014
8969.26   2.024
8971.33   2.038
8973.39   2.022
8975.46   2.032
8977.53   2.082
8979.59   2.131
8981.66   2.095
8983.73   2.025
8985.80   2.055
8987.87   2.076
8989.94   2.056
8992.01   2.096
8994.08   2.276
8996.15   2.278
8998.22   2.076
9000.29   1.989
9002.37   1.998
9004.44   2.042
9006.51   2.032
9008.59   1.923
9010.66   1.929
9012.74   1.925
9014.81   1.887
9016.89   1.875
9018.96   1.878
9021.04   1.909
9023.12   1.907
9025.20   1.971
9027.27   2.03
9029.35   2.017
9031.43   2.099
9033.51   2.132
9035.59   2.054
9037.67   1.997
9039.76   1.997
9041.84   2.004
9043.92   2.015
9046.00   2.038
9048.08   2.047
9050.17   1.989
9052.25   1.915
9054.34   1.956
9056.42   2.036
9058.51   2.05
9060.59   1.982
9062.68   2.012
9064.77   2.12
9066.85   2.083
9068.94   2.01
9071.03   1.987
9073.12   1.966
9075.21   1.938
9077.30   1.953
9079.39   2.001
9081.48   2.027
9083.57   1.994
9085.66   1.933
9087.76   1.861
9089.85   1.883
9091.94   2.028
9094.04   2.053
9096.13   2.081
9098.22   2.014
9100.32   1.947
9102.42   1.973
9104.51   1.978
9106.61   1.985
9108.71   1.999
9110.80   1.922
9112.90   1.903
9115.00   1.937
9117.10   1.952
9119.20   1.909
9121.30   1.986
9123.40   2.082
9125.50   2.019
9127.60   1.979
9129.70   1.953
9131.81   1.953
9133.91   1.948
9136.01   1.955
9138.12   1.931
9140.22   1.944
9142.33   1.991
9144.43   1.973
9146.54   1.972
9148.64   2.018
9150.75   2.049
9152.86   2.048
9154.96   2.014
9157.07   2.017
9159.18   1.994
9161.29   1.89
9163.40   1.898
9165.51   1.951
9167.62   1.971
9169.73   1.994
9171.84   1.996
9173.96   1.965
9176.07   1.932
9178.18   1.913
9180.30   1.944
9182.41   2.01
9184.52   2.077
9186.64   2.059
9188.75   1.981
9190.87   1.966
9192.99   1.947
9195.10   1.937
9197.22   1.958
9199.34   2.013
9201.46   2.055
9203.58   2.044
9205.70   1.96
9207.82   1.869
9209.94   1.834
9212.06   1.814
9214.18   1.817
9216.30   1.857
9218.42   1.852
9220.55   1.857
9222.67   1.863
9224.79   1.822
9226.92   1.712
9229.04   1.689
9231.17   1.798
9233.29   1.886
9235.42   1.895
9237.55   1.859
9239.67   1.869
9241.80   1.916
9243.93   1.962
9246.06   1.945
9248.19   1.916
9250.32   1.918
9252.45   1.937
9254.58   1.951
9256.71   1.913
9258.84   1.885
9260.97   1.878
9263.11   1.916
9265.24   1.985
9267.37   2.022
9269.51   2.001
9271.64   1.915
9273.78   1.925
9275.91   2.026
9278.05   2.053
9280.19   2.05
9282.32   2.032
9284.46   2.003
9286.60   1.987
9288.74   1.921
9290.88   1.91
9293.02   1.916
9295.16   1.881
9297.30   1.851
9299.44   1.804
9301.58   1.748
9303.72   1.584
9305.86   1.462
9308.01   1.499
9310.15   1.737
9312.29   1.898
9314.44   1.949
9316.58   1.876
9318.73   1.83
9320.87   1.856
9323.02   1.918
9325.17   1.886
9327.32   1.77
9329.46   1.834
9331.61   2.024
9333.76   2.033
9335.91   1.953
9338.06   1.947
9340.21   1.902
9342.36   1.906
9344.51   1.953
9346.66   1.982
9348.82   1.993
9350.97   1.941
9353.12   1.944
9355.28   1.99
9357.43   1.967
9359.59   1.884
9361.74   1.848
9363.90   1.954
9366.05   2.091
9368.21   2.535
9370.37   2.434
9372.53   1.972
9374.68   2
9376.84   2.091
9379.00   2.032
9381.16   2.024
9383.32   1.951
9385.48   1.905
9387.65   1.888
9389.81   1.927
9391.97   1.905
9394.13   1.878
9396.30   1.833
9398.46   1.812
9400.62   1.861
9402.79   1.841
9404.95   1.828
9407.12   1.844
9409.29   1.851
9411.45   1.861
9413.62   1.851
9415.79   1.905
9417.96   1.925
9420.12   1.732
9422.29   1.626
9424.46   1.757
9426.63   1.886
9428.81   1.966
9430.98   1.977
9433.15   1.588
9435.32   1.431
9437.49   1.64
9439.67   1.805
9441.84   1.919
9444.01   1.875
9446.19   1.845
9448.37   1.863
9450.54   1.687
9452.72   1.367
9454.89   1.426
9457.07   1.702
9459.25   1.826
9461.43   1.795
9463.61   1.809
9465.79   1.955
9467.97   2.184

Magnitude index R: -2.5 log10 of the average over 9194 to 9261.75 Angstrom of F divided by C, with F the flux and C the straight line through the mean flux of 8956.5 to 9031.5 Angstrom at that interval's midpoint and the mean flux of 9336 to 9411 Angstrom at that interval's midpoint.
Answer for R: 0.05 mag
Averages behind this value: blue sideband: 2.03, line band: 1.89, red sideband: 1.96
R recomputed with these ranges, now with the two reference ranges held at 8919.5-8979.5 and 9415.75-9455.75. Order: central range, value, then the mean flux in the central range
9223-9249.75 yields 0.01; 1.86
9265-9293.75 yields -0.08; 1.98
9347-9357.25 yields -0.10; 1.97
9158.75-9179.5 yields -0.02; 1.95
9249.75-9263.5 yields -0.03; 1.91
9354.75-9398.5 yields -0.13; 2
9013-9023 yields 0.06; 1.89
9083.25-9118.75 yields -0.01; 1.97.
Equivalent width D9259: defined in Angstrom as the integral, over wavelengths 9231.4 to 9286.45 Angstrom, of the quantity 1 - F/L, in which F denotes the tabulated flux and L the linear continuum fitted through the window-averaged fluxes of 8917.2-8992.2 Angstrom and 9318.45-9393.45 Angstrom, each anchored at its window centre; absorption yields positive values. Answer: 1.3 Angstrom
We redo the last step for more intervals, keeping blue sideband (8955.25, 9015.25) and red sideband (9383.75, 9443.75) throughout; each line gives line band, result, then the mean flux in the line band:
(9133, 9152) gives -0.05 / 1.98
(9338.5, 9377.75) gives -3.49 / 2.02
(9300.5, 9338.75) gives 1.11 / 1.82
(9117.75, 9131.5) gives -0.03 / 1.98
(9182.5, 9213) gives -0.40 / 1.97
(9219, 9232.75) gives 0.93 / 1.8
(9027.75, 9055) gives 0.06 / 2.02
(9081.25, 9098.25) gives 0.14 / 1.98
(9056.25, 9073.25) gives -0.15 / 2.03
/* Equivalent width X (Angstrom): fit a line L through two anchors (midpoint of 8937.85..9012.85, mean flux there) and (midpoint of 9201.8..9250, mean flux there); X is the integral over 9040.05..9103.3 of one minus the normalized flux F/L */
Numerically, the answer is -0.4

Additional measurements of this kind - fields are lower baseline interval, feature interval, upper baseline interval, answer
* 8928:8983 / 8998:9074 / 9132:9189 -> 0.8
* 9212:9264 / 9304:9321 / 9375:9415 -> 1.2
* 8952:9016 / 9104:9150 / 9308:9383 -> 1.1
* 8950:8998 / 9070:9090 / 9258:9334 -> 0.6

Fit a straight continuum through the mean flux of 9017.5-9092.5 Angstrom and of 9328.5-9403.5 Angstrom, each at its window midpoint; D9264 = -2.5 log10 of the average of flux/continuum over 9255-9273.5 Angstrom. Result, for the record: 0.02 mag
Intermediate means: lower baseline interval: 1.99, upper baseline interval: 1.97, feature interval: 1.94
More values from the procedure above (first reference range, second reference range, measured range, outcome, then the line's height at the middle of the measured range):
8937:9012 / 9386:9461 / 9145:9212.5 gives -0.02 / 1.94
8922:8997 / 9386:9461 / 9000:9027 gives 0.04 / 2.03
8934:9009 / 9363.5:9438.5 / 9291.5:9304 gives 0.07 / 1.94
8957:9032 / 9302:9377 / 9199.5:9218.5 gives 0.03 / 1.96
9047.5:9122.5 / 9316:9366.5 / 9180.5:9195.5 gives -0.02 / 1.96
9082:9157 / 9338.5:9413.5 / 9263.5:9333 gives 0.05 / 1.96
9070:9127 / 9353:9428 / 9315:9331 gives 0.05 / 1.94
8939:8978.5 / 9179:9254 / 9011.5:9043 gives 0.02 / 2.01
